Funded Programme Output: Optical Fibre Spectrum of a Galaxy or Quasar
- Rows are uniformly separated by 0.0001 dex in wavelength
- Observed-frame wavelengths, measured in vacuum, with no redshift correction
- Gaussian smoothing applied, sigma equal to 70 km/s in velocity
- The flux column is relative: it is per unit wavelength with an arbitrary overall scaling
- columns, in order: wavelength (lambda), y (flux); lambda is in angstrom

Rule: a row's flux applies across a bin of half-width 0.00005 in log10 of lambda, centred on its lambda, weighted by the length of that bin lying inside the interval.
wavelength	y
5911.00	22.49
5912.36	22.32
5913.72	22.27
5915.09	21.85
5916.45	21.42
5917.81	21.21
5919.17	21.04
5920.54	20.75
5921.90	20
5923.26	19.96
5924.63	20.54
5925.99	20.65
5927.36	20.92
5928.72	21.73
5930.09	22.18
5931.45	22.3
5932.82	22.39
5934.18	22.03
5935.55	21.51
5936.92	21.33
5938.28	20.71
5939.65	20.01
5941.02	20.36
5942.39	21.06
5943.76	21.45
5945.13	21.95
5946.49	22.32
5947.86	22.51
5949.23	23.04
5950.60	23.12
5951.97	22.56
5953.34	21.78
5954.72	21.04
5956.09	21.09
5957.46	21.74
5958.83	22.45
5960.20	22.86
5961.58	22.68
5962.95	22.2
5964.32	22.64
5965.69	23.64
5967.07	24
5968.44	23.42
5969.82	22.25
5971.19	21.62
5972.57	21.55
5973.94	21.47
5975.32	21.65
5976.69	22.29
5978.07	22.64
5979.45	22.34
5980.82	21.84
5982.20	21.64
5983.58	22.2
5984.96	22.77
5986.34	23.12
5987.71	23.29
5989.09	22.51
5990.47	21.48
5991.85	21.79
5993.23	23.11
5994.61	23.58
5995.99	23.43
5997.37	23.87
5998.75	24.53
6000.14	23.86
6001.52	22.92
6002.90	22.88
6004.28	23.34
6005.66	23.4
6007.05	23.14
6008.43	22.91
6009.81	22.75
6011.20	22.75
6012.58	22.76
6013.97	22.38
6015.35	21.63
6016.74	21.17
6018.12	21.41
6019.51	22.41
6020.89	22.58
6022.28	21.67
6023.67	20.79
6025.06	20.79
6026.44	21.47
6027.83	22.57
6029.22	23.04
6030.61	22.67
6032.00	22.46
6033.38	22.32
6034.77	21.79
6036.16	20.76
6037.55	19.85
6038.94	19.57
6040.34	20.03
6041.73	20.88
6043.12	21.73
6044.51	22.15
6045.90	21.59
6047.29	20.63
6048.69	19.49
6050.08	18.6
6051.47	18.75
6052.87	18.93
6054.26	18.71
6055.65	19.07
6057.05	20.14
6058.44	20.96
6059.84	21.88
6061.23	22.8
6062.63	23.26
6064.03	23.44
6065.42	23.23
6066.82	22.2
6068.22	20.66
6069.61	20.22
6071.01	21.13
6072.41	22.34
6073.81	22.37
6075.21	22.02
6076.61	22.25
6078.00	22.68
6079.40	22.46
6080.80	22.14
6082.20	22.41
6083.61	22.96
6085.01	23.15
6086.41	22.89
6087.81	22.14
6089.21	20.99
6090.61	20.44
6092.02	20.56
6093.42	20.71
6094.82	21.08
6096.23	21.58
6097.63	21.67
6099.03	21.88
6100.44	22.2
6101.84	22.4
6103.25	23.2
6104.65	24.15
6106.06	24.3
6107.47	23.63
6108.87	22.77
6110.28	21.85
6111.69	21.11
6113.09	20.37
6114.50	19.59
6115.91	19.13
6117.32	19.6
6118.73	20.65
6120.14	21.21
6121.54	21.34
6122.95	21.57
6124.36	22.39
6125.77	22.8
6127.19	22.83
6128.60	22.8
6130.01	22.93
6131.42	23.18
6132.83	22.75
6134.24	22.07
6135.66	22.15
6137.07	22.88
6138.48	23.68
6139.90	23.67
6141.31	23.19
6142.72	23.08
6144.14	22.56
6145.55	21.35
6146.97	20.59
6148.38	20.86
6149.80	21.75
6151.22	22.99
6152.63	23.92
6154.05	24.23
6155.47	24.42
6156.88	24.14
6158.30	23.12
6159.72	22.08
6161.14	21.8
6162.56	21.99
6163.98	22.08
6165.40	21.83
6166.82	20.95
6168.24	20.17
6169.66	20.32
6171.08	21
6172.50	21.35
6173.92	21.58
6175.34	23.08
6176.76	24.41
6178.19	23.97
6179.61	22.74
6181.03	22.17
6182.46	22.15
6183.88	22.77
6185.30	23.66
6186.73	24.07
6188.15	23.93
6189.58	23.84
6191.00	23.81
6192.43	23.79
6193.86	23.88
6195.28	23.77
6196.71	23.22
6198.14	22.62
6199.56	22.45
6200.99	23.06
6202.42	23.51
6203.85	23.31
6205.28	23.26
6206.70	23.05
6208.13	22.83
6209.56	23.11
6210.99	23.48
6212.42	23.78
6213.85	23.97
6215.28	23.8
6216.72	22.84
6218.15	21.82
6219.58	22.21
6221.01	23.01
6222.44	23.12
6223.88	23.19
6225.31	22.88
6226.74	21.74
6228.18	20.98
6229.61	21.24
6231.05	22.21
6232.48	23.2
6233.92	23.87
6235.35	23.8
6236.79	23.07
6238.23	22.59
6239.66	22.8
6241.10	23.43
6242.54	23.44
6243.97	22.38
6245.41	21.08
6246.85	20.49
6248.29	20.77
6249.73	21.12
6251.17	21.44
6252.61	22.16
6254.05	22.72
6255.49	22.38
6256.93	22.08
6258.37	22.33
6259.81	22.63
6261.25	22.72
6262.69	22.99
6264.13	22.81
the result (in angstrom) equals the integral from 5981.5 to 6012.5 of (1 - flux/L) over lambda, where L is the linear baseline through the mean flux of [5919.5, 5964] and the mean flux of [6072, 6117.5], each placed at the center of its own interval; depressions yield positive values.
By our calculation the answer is -1.77 angstrom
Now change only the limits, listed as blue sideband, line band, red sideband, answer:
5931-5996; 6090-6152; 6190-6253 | 1.5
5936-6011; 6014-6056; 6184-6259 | 2.8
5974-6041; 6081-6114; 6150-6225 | 0.7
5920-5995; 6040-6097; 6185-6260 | 2.4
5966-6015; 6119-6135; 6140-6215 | 0.3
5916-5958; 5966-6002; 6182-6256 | -1.7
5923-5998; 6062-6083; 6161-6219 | 0.2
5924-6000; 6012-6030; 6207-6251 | 0.3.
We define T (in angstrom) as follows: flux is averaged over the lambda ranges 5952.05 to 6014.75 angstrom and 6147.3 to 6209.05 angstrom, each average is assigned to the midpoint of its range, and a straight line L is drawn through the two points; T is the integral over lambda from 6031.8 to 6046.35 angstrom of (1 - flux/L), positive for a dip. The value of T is 1.0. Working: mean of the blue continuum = 22.6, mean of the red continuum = 22.8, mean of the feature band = 21.2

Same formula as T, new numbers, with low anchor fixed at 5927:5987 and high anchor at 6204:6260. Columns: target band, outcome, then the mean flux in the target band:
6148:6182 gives 0.1 angstrom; 22.4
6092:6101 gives 0.4 angstrom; 21.4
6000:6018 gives -0.4 angstrom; 22.7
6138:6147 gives -0.1 angstrom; 22.7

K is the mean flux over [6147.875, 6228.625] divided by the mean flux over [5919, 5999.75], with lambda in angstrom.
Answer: 1.03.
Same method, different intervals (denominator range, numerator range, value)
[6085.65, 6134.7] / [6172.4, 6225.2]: 1.06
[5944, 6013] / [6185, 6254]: 1.01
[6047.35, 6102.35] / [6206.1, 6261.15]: 1.05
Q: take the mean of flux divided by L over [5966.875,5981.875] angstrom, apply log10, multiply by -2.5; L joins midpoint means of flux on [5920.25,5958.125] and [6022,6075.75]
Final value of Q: -0.04 mag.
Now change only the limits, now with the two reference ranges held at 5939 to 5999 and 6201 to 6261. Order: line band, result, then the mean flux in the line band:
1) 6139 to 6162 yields -0.01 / 22.7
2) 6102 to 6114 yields -0.01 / 22.6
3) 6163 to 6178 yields 0.04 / 21.8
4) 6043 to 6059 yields 0.12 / 20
